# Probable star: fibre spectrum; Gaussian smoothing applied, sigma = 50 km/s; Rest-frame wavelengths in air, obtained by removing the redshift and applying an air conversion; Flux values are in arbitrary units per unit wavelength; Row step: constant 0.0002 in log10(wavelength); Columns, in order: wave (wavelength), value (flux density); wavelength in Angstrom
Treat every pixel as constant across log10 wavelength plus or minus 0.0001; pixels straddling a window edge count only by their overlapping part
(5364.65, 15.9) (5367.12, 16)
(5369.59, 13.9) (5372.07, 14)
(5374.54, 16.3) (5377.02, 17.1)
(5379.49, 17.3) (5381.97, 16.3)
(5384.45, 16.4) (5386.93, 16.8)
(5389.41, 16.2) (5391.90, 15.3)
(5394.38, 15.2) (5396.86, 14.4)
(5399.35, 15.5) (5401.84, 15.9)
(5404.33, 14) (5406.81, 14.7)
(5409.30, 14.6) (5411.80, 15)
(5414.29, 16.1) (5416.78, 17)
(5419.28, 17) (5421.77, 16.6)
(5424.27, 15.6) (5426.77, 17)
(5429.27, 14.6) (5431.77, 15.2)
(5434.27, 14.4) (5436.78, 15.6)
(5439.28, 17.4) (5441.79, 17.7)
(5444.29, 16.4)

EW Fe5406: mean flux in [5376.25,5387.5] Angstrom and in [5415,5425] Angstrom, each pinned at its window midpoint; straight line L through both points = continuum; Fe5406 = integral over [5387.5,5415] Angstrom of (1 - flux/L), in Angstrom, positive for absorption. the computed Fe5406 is 2.4 Angstrom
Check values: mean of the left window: 16.8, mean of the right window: 16.6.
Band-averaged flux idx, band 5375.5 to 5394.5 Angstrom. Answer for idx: 16.4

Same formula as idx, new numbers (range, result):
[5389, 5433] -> 15.5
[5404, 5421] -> 15.6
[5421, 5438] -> 15.5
